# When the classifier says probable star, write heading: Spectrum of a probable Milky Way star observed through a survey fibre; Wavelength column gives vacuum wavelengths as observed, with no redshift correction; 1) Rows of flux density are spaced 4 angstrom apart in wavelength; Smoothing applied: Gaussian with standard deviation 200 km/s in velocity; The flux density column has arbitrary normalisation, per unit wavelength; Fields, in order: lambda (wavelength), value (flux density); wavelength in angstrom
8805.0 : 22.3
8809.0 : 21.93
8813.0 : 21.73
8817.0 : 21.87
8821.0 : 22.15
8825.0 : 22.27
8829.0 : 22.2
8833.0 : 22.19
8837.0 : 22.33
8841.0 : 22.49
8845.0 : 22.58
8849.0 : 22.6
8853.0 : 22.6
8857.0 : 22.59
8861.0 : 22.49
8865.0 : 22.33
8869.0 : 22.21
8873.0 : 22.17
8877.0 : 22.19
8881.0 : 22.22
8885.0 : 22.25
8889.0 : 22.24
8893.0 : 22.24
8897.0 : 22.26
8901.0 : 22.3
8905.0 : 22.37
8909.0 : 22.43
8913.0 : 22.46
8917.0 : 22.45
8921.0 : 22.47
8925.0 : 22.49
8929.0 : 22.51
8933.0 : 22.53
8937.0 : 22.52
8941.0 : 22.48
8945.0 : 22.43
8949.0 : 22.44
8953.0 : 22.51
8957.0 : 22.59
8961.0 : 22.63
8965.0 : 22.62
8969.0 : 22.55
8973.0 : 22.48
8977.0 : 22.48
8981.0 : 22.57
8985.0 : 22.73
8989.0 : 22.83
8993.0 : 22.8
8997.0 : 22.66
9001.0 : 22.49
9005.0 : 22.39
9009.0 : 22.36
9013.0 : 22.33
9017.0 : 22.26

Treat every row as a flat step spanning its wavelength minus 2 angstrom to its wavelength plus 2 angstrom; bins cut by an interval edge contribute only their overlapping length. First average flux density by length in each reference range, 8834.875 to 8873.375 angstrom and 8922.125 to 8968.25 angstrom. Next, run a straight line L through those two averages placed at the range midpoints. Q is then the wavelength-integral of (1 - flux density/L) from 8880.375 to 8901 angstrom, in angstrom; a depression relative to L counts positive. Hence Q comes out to 0.2 angstrom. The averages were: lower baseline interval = 22.4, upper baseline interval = 22.5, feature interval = 22.2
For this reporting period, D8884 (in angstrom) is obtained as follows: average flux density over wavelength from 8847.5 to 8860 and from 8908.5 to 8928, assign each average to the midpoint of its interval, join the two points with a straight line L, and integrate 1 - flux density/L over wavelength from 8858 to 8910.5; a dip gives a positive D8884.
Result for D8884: 0.56 angstrom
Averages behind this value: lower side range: 22.6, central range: 22.3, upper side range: 22.5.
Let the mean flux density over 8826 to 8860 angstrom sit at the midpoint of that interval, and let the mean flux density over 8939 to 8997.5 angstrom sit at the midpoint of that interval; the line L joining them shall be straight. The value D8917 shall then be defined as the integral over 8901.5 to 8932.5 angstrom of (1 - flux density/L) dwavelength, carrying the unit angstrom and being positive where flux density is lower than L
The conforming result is 0.1 angstrom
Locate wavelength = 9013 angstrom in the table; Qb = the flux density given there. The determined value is 22.33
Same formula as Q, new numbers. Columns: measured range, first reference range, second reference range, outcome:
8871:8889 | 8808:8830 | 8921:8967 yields 0.0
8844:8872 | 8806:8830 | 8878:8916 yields -0.4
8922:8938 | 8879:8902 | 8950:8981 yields -0.1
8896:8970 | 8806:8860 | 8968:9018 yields -0.1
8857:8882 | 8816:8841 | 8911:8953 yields 0.0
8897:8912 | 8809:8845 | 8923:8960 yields 0.0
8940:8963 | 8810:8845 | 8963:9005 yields 0.0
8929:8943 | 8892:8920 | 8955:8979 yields 0.0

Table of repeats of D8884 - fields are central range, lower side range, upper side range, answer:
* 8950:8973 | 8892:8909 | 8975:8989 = 0.0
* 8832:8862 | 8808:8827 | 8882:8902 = -0.5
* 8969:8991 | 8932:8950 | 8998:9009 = -0.2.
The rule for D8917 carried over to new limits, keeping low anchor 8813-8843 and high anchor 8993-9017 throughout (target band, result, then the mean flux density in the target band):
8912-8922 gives -0.1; 22.5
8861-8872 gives 0.0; 22.3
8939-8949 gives 0.0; 22.5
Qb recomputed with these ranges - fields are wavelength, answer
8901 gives 22.3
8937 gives 22.52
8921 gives 22.47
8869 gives 22.21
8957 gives 22.59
